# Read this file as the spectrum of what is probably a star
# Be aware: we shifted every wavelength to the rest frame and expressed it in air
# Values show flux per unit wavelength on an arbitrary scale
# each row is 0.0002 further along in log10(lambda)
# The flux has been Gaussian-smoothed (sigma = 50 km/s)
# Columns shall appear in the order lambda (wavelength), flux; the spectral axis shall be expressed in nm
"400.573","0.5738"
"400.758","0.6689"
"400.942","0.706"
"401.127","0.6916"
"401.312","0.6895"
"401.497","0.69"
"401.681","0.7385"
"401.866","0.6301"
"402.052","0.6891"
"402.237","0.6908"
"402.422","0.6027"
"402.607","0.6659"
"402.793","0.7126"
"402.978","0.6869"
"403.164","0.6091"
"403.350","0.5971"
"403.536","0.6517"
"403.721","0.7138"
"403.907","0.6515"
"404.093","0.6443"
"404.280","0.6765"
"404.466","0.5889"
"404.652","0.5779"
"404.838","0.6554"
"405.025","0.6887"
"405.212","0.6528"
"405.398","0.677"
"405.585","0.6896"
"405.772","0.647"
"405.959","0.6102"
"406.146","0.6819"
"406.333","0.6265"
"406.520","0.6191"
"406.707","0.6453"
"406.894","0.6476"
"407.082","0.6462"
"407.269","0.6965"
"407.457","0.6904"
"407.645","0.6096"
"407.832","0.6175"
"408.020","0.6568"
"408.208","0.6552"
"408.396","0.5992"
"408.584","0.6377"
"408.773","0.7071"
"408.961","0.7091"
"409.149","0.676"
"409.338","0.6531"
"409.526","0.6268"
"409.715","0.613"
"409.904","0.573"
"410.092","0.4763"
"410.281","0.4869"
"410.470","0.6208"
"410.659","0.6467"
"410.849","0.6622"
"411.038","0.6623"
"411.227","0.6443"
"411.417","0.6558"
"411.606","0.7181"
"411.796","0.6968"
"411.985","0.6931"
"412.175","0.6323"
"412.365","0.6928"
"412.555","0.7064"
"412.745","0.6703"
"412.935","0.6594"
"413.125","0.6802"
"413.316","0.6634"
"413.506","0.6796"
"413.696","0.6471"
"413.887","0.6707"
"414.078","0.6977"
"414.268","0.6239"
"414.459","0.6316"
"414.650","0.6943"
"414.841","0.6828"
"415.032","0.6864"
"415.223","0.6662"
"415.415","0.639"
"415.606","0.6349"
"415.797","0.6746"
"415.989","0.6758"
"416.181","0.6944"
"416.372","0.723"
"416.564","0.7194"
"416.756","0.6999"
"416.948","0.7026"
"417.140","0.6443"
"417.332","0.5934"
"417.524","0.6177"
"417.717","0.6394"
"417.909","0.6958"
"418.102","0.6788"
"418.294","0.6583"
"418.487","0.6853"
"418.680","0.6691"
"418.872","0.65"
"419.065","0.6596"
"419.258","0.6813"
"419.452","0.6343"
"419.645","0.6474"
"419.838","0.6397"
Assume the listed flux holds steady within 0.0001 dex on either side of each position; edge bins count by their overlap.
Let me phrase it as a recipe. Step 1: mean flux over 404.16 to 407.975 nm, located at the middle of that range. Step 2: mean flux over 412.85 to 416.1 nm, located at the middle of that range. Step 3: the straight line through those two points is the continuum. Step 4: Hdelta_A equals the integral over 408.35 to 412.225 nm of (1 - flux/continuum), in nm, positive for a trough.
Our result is 0.11 nm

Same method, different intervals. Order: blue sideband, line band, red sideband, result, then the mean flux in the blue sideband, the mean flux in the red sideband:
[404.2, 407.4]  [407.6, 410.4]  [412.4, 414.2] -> 0.17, 0.649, 0.675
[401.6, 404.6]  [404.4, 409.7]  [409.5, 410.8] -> -0.32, 0.658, 0.578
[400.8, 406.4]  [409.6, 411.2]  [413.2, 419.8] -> 0.17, 0.661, 0.666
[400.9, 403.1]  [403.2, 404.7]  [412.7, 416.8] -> 0.09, 0.681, 0.673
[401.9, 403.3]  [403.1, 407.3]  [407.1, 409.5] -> 0.08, 0.661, 0.658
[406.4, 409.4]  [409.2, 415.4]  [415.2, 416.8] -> 0.17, 0.654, 0.681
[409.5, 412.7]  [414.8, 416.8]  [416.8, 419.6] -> -0.09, 0.637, 0.658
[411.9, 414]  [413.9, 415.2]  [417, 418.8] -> -0.01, 0.672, 0.655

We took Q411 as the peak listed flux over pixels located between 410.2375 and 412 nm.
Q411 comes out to 0.7181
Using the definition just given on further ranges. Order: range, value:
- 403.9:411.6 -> 0.7091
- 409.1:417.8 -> 0.723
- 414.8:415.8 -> 0.6864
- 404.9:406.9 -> 0.6896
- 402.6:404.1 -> 0.7138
